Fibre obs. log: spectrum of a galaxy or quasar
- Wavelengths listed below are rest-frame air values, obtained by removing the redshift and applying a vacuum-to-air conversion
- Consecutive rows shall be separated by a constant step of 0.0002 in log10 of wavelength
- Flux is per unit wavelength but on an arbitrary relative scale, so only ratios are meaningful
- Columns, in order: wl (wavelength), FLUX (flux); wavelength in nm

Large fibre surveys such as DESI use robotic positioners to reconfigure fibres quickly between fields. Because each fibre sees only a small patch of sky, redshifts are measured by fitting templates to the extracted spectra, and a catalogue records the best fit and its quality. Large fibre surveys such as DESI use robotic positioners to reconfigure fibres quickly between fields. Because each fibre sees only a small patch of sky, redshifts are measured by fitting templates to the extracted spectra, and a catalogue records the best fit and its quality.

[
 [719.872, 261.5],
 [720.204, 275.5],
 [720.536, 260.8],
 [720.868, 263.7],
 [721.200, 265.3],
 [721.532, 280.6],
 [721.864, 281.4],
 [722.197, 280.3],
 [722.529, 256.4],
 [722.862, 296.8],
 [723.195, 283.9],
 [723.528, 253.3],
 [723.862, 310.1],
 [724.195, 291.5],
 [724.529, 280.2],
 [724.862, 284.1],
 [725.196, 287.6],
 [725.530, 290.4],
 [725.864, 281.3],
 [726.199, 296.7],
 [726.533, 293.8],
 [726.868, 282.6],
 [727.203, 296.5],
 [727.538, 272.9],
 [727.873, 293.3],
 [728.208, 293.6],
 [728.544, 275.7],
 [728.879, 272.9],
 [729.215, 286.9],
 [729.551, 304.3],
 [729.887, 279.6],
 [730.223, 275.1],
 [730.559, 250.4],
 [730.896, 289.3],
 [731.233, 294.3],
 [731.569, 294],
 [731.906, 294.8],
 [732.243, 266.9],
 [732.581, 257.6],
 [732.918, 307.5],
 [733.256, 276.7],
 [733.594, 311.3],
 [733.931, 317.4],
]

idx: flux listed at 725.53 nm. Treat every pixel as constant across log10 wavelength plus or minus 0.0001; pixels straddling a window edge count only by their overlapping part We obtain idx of 290.4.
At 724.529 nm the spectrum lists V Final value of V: 280.2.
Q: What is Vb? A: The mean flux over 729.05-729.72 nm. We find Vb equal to 296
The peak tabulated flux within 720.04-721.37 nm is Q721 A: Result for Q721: 275.5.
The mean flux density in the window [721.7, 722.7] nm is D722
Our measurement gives 273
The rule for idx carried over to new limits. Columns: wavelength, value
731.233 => 294.3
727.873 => 293.3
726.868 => 282.6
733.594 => 311.3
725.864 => 281.3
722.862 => 296.8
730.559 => 250.4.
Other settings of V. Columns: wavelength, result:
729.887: 279.6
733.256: 276.7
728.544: 275.7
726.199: 296.7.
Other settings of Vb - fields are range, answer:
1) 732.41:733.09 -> 282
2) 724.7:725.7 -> 287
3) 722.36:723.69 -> 273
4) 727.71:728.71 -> 287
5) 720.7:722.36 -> 274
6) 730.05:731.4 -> 277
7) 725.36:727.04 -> 289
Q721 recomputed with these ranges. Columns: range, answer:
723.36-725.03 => 310.1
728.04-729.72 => 304.3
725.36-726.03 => 290.4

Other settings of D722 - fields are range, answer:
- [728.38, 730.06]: 284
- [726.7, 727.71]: 284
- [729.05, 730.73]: 279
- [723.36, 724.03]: 282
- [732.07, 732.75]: 262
